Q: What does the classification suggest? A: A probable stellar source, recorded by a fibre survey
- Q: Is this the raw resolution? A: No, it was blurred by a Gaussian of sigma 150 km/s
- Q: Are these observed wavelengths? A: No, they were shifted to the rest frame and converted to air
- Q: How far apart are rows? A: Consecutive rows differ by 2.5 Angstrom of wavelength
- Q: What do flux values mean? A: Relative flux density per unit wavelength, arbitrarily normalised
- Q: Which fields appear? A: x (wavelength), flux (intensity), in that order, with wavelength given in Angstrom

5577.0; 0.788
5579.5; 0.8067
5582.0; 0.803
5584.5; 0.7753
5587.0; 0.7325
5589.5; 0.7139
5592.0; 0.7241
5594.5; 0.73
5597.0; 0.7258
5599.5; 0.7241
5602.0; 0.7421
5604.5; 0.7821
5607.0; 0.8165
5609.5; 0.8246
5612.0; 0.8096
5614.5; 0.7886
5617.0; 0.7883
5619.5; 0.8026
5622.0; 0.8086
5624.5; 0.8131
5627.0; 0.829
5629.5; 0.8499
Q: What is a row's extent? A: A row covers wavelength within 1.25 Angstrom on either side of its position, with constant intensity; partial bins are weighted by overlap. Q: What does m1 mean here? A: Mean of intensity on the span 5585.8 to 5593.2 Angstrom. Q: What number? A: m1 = 0.723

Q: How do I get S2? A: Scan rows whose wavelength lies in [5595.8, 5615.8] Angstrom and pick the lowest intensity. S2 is 0.7241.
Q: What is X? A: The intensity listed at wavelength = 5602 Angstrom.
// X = 0.7421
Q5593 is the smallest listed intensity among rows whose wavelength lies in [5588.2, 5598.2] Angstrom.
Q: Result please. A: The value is 0.7139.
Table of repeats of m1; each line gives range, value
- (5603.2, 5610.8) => 0.807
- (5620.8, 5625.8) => 0.811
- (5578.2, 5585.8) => 0.795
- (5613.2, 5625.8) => 0.8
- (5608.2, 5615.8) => 0.808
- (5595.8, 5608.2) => 0.758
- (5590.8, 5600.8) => 0.726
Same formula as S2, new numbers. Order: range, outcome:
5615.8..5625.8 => 0.7883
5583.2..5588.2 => 0.7325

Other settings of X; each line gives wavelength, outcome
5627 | 0.829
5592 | 0.7241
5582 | 0.803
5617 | 0.7883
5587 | 0.7325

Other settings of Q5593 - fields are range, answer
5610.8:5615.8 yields 0.7886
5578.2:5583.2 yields 0.803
